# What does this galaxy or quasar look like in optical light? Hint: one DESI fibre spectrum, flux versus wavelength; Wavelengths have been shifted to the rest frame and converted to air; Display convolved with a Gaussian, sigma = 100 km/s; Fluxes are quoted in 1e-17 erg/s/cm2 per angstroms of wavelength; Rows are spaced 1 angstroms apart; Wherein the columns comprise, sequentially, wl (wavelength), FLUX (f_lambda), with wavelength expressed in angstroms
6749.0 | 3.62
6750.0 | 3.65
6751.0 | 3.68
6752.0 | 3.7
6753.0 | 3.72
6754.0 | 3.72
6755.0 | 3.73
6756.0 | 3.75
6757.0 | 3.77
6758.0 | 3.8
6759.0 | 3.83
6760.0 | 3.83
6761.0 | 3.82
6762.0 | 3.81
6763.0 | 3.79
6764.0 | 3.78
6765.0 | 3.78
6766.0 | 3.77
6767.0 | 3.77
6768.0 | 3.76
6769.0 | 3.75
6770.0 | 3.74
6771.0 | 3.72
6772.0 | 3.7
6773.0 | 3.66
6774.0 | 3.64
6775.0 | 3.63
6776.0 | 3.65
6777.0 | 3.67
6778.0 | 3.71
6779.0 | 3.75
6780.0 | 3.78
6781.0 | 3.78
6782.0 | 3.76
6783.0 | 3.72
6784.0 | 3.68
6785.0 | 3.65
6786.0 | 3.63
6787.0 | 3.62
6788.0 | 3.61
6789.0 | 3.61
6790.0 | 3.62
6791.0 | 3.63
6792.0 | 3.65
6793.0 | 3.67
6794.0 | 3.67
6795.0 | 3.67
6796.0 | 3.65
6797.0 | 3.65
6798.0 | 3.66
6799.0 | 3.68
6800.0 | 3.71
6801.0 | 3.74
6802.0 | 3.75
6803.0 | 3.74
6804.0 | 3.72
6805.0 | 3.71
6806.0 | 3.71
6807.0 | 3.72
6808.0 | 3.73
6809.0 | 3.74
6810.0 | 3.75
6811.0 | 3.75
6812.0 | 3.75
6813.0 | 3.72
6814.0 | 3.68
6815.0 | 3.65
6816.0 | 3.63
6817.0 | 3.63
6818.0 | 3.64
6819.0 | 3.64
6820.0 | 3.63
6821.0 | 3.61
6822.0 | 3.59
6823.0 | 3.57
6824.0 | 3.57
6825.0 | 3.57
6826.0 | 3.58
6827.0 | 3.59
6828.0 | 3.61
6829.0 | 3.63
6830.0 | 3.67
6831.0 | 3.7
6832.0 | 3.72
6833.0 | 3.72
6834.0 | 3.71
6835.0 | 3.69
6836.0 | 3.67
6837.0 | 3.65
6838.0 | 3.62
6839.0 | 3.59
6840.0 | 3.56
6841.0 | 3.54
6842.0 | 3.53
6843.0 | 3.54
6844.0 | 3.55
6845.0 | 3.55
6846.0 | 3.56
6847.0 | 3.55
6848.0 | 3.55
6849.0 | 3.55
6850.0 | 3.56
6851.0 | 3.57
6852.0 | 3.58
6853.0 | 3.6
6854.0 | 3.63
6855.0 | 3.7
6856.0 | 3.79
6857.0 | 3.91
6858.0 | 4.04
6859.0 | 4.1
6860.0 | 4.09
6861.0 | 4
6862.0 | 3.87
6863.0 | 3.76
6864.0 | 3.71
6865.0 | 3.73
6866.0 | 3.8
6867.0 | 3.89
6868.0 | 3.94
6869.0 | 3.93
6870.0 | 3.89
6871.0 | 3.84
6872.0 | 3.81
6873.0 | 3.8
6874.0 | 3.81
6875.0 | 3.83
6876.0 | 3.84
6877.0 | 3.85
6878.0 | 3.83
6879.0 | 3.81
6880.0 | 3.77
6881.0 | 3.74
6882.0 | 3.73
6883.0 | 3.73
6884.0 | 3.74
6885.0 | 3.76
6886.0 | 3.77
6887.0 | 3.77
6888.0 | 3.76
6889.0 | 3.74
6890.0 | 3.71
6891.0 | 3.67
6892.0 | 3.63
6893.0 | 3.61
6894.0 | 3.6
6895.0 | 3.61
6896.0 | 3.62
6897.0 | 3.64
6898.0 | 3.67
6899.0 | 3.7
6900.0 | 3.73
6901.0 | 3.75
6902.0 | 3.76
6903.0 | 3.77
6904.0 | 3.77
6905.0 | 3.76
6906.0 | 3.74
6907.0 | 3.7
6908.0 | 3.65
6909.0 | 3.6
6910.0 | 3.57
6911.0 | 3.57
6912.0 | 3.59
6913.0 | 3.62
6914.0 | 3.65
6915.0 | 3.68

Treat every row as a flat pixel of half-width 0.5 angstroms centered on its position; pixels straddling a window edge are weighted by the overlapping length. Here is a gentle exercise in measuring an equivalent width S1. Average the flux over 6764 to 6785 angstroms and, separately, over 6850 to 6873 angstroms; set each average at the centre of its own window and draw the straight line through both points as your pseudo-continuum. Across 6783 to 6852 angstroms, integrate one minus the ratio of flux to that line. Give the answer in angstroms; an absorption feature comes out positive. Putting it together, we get 2.3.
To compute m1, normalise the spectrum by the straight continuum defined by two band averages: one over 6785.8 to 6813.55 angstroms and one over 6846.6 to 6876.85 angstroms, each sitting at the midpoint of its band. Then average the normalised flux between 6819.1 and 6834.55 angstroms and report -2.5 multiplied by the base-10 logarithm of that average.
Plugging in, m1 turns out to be 0.03 mag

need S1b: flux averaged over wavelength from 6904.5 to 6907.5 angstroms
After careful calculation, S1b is 3.73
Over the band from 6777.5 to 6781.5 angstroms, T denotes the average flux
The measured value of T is 3.75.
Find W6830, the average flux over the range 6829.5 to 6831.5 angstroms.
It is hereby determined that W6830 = 3.69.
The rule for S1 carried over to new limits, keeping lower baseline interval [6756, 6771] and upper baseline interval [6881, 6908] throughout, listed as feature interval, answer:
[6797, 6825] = 0.6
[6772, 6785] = 0.3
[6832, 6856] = 0.8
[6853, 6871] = -0.6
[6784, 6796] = 0.4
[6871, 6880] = -0.2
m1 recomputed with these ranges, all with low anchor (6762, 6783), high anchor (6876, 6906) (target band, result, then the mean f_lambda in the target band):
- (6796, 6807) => 0.01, 3.7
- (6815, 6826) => 0.04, 3.61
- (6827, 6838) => 0.02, 3.67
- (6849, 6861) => -0.01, 3.78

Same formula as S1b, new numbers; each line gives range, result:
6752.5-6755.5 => 3.72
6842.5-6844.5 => 3.54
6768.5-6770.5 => 3.75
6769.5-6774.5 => 3.69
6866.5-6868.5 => 3.92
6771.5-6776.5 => 3.66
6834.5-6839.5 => 3.64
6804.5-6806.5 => 3.71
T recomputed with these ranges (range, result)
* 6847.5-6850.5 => 3.55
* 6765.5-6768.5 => 3.77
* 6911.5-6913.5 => 3.6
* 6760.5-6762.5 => 3.81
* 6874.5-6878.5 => 3.84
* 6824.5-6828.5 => 3.59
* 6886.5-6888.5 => 3.76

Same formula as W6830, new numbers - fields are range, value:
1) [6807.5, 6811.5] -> 3.74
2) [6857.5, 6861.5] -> 4.06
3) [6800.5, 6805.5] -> 3.73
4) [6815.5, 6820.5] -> 3.63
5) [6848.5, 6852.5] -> 3.56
